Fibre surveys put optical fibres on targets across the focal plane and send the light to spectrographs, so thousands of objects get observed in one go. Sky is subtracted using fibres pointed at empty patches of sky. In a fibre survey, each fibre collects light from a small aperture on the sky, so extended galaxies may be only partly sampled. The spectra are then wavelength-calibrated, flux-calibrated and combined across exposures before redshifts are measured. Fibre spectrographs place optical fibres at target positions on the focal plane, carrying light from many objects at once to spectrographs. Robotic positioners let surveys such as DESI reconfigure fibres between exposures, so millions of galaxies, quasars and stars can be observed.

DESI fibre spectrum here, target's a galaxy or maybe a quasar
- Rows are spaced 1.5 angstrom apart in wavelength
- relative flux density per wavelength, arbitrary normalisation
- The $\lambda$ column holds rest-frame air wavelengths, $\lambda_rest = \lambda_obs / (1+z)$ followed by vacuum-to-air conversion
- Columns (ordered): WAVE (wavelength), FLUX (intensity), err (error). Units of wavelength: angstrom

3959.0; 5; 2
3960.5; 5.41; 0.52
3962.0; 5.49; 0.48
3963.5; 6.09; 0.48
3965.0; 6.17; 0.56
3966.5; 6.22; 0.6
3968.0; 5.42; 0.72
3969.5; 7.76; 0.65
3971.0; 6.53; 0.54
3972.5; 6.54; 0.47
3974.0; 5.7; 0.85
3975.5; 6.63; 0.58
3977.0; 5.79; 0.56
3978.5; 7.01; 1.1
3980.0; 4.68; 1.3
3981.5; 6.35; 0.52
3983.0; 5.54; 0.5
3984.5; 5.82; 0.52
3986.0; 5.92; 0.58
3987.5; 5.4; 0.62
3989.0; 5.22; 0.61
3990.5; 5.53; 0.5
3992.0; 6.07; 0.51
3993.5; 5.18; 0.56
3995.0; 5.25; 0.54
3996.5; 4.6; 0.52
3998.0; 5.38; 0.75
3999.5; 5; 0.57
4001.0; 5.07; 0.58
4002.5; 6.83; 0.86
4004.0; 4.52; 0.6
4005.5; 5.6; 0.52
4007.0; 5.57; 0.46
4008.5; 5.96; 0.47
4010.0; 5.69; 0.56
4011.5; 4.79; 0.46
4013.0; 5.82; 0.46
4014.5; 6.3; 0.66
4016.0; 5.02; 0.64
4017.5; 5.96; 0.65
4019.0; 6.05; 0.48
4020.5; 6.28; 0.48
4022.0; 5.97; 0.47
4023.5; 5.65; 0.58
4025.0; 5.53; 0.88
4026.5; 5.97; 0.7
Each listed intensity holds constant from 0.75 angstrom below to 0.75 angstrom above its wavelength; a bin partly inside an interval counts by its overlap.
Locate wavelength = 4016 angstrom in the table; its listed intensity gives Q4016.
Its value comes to 5.02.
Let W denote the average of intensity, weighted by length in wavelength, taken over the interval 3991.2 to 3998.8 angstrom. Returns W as 5.3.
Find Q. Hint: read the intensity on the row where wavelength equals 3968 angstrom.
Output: 5.42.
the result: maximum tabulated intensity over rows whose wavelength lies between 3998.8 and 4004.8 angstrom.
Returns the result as 6.83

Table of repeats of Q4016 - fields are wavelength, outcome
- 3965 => 6.17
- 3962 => 5.49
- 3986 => 5.92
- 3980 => 4.68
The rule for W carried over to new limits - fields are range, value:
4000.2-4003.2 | 5.92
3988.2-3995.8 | 5.44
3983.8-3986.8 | 5.86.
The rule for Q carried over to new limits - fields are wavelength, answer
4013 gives 5.82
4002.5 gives 6.83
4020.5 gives 6.28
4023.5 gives 5.65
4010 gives 5.69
